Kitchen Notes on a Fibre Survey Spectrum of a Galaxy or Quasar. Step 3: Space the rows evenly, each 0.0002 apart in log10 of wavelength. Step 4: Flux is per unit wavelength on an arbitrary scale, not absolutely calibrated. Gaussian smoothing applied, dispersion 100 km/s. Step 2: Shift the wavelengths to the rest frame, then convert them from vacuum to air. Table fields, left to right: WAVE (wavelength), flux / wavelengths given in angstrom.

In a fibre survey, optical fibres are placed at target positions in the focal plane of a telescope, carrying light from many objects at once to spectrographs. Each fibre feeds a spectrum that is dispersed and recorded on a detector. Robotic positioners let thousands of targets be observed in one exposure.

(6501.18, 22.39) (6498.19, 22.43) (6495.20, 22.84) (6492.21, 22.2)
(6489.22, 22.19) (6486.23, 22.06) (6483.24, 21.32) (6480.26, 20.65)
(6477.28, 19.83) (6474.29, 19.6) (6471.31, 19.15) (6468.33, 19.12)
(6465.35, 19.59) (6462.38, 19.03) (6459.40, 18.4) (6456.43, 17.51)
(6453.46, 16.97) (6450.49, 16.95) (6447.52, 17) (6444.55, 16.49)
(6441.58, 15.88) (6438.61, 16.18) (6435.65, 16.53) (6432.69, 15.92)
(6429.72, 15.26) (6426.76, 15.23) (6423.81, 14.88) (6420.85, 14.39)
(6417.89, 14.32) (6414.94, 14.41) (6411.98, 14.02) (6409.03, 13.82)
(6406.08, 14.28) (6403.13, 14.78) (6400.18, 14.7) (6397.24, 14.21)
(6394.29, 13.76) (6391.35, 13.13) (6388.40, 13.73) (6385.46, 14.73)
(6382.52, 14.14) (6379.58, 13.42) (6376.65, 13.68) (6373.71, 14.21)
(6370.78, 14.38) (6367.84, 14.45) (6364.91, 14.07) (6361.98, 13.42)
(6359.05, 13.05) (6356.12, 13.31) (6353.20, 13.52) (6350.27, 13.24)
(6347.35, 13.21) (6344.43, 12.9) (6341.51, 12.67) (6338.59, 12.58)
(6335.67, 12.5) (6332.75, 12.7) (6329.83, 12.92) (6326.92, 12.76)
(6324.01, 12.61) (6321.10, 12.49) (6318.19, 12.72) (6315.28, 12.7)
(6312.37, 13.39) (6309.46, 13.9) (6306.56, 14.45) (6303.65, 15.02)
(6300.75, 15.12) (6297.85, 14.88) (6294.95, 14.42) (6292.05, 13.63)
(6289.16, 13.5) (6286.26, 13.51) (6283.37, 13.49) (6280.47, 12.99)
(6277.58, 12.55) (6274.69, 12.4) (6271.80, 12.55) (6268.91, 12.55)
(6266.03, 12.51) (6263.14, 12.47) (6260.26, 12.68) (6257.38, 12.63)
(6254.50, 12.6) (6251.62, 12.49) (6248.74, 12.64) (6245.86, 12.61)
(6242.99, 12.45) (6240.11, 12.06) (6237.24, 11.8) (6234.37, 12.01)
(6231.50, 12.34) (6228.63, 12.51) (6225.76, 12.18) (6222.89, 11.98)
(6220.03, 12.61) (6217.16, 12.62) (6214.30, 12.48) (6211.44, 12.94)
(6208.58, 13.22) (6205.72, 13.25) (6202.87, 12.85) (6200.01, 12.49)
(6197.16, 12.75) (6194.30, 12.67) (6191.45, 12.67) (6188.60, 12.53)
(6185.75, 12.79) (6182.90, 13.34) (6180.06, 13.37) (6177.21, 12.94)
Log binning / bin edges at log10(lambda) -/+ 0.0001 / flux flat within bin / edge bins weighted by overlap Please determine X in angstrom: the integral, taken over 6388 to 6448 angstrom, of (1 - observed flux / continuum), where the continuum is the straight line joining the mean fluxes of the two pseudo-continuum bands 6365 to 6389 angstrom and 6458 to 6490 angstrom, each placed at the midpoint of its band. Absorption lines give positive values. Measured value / 6.2 angstrom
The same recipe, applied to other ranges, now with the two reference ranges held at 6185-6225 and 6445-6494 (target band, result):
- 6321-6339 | 3.6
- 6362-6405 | 7.9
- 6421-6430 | 1.6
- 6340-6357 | 3.3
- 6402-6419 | 3.5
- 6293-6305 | 0.2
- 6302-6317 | 1.4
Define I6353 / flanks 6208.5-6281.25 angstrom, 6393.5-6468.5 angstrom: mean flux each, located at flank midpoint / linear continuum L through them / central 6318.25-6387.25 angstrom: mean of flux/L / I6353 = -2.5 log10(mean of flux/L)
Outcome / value 0.09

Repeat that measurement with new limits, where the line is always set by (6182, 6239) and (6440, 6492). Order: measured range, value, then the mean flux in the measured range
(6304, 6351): 0.19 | 13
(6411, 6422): 0.24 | 14.3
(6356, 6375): 0.19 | 13.9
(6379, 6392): 0.22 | 13.9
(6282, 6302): 0.04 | 14.1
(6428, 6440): 0.14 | 16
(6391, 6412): 0.22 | 14.1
